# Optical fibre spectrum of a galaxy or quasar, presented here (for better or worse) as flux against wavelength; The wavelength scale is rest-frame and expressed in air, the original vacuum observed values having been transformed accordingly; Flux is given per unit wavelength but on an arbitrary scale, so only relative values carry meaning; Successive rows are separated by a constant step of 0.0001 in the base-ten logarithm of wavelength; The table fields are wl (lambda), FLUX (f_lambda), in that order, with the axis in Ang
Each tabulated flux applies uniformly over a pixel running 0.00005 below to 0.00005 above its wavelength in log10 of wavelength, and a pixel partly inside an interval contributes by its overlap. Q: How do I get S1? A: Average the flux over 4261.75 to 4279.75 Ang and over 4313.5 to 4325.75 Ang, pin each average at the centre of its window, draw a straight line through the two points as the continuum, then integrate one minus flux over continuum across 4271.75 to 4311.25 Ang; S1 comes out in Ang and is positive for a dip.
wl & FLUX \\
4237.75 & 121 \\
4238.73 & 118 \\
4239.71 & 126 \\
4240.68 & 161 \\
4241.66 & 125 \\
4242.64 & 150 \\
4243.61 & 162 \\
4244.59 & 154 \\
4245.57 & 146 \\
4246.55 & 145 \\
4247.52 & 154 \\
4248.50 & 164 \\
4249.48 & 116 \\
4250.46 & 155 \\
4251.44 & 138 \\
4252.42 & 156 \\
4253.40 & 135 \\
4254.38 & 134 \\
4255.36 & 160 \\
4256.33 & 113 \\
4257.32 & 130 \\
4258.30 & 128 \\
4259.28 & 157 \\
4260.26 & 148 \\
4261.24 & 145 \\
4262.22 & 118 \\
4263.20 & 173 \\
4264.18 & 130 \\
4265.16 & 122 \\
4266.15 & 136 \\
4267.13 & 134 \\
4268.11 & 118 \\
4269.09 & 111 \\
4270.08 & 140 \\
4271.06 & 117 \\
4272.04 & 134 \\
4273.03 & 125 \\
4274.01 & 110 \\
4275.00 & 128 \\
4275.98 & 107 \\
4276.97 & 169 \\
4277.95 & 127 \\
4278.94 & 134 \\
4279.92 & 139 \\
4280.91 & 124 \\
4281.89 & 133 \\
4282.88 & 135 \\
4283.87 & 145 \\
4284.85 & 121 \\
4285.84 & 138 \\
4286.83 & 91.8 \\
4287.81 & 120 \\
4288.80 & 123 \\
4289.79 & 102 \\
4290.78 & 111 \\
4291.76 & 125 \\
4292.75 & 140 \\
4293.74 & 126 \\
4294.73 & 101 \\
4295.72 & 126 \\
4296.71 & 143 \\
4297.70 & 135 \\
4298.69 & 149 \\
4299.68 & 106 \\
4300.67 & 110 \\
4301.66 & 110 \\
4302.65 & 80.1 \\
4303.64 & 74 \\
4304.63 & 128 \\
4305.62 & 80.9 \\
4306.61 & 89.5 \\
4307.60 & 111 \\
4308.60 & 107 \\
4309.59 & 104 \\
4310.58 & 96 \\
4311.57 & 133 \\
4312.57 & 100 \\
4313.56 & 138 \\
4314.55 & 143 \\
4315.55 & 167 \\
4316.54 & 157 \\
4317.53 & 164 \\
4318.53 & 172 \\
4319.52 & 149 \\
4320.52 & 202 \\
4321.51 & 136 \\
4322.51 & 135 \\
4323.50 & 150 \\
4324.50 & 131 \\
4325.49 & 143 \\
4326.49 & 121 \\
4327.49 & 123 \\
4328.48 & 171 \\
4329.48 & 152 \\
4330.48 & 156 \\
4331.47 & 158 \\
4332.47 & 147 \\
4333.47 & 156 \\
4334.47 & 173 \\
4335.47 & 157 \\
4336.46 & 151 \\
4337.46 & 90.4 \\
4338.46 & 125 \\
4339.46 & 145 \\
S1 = 5.77 Ang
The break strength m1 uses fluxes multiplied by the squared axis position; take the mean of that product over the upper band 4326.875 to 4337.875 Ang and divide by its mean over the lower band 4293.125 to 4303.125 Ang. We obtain 1.3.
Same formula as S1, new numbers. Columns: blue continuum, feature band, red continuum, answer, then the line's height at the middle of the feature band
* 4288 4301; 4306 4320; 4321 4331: 0.44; 134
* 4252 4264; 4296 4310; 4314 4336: 3.72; 149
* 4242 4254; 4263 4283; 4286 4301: 0.42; 133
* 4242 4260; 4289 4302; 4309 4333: 1.97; 144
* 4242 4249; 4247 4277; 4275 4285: 1.81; 144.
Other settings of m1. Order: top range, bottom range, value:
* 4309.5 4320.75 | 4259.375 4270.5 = 1.09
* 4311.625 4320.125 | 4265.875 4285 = 1.17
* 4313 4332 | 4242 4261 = 1.08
